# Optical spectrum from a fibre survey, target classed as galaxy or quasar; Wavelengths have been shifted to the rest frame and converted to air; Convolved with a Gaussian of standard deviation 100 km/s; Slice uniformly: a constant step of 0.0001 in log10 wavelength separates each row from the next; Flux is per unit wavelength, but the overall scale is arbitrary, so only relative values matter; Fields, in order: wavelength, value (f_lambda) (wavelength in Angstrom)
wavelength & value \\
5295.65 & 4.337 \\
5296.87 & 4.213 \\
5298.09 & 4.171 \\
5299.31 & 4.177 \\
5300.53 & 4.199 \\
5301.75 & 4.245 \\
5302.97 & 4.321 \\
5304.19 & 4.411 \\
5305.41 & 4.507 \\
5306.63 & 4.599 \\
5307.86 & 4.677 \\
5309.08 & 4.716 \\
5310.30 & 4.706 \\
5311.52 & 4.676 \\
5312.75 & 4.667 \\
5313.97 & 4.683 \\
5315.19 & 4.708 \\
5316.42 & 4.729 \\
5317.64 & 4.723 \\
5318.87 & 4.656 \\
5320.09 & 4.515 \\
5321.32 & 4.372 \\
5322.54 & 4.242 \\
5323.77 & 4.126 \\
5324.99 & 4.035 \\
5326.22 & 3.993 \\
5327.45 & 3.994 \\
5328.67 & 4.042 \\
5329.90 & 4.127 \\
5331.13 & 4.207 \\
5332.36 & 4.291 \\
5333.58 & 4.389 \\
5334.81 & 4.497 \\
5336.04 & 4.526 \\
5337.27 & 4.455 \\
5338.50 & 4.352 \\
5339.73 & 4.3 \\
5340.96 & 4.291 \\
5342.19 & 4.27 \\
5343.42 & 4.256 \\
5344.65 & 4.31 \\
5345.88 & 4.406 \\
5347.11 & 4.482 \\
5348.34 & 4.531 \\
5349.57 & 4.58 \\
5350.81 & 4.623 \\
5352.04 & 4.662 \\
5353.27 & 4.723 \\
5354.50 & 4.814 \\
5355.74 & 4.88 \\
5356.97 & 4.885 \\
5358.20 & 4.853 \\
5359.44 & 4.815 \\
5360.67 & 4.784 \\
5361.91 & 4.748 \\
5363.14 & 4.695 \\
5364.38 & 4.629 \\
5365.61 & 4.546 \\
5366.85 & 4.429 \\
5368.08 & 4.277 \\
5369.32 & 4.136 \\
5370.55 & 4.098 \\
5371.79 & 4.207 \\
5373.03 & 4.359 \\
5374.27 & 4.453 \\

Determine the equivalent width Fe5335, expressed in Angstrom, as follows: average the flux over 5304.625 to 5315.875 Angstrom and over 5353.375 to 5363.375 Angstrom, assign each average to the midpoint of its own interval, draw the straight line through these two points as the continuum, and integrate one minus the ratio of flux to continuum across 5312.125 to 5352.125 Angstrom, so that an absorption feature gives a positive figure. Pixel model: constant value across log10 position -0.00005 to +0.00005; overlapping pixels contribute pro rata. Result 2.8 Angstrom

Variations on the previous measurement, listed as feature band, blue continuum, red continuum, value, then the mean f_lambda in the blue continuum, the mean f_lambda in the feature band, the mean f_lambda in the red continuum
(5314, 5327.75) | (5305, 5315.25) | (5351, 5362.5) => 0.87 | 4.66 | 4.39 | 4.79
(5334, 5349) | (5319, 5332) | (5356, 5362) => 0.33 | 4.19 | 4.39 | 4.83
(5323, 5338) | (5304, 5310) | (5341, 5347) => 0.68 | 4.6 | 4.22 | 4.32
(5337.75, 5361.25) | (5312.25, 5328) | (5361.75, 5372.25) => -0.83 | 4.42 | 4.57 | 4.41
